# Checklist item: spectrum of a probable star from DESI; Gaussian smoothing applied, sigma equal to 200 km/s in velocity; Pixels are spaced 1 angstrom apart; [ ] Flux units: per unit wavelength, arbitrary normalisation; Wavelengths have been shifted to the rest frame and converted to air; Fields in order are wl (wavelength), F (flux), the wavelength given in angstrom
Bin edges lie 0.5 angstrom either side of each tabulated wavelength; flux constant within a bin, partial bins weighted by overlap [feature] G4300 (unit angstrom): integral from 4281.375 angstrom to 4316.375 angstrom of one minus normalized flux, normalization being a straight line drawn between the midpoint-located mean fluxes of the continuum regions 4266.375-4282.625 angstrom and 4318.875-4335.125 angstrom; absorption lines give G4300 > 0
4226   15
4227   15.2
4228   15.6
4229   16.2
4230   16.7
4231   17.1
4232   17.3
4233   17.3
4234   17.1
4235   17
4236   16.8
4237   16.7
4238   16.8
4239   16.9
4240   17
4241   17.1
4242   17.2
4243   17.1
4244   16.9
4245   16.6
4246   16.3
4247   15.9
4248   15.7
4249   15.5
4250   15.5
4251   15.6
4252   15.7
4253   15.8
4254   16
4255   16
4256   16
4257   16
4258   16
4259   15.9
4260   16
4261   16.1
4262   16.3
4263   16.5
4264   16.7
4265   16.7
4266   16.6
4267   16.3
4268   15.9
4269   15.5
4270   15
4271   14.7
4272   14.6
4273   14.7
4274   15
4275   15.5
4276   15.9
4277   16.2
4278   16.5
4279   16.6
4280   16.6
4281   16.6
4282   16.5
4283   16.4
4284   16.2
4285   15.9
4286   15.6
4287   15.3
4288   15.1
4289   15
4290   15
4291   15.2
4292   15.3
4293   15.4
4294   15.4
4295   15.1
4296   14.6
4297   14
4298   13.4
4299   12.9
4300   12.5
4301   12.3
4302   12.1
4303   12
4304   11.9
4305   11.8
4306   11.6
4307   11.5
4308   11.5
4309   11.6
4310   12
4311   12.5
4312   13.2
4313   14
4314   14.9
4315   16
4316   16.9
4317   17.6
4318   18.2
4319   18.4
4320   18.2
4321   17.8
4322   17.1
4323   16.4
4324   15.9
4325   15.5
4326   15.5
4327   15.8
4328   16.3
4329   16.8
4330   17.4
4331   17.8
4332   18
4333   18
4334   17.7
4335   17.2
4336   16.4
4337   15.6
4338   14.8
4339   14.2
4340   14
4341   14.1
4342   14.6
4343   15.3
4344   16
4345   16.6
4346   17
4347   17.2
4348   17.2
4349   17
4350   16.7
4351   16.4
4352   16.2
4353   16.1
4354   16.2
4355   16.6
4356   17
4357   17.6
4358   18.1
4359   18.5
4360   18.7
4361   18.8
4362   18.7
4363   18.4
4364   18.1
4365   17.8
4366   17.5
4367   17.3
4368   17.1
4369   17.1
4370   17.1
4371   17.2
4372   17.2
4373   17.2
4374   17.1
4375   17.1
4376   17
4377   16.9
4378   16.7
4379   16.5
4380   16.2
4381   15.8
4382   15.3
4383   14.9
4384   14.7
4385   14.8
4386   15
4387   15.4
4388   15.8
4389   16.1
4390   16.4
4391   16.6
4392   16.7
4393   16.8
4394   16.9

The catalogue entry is 5.0 angstrom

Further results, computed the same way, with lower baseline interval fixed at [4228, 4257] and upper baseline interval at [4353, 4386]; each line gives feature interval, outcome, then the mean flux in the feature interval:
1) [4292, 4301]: 1.38 angstrom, 14.1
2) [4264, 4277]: 0.77 angstrom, 15.6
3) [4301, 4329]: 3.51 angstrom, 14.7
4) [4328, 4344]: 0.69 angstrom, 16.1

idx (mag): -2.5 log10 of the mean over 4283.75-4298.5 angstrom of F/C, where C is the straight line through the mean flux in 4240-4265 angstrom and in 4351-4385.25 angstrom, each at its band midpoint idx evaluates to 0.10 mag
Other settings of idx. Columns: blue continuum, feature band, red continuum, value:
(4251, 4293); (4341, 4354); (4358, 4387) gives 0.027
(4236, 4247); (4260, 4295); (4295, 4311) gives -0.111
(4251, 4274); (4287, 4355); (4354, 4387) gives 0.082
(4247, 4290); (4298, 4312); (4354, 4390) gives 0.317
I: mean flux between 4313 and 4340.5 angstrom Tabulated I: 16.6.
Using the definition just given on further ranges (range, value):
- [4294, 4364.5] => 15.7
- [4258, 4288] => 15.9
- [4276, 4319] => 14.6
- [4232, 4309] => 15.4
